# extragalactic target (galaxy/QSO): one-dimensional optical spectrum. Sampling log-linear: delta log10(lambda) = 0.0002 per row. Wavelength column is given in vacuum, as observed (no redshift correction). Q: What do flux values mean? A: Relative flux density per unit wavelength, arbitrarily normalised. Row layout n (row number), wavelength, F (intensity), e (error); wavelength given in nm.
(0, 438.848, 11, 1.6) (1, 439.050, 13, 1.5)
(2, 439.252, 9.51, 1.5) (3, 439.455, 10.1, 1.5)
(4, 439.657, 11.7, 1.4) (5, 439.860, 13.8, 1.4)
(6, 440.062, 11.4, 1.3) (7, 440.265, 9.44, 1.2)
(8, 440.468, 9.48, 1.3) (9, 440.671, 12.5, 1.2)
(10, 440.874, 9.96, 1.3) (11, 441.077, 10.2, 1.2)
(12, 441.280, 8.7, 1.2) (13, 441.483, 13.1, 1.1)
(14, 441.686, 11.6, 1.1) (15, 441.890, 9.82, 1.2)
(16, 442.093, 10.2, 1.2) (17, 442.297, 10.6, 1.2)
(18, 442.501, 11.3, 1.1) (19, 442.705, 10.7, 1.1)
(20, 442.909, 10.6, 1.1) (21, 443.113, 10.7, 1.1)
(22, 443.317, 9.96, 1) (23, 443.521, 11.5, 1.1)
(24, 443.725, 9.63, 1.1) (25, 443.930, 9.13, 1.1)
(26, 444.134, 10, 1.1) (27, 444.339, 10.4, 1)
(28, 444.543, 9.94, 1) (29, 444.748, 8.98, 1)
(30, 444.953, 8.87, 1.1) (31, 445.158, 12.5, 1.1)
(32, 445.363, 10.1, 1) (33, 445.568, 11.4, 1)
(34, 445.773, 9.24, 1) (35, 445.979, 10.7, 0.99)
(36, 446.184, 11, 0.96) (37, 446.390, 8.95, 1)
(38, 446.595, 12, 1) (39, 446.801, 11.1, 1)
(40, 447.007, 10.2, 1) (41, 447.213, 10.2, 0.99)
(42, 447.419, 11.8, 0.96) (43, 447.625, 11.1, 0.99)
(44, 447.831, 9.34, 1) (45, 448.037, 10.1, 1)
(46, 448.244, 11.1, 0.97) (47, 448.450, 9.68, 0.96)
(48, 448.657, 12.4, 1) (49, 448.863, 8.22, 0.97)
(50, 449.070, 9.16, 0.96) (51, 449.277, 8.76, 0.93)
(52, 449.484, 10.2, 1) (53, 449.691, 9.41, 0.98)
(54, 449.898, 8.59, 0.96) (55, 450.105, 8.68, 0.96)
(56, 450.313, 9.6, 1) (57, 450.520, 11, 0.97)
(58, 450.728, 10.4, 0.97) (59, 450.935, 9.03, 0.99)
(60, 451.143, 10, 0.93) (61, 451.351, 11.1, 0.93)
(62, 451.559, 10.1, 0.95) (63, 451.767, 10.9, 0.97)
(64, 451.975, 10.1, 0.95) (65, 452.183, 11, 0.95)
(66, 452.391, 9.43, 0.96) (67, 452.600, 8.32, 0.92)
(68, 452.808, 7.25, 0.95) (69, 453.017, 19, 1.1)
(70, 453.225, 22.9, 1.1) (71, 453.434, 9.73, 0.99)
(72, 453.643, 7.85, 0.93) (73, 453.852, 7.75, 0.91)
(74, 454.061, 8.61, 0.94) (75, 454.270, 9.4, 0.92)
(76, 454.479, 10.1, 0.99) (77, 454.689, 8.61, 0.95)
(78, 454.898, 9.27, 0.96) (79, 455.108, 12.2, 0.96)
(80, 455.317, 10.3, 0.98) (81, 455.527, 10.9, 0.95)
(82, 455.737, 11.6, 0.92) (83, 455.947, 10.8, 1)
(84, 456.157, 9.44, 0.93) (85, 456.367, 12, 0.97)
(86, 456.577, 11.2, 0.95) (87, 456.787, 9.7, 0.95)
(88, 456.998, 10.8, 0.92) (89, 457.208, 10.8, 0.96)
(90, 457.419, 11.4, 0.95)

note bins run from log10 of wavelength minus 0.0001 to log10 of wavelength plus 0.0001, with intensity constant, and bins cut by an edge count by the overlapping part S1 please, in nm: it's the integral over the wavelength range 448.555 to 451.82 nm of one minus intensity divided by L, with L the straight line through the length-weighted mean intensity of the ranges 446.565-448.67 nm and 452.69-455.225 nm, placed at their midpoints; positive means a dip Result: 0.30 nm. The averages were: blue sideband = 10.7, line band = 9.83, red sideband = 11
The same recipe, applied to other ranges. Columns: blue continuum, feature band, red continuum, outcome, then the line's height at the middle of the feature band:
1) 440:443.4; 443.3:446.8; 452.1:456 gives 0.12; 10.6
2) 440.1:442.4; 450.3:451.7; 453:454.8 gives 0.10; 11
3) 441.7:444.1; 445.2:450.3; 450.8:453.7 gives 0.32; 10.8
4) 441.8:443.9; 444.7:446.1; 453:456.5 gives 0.03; 10.6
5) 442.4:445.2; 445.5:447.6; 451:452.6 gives -0.09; 10.2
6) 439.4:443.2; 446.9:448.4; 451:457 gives 0.03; 10.8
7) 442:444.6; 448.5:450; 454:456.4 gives 0.11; 10.3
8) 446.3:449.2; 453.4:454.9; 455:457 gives 0.27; 10.8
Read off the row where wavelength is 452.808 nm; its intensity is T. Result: 7.25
